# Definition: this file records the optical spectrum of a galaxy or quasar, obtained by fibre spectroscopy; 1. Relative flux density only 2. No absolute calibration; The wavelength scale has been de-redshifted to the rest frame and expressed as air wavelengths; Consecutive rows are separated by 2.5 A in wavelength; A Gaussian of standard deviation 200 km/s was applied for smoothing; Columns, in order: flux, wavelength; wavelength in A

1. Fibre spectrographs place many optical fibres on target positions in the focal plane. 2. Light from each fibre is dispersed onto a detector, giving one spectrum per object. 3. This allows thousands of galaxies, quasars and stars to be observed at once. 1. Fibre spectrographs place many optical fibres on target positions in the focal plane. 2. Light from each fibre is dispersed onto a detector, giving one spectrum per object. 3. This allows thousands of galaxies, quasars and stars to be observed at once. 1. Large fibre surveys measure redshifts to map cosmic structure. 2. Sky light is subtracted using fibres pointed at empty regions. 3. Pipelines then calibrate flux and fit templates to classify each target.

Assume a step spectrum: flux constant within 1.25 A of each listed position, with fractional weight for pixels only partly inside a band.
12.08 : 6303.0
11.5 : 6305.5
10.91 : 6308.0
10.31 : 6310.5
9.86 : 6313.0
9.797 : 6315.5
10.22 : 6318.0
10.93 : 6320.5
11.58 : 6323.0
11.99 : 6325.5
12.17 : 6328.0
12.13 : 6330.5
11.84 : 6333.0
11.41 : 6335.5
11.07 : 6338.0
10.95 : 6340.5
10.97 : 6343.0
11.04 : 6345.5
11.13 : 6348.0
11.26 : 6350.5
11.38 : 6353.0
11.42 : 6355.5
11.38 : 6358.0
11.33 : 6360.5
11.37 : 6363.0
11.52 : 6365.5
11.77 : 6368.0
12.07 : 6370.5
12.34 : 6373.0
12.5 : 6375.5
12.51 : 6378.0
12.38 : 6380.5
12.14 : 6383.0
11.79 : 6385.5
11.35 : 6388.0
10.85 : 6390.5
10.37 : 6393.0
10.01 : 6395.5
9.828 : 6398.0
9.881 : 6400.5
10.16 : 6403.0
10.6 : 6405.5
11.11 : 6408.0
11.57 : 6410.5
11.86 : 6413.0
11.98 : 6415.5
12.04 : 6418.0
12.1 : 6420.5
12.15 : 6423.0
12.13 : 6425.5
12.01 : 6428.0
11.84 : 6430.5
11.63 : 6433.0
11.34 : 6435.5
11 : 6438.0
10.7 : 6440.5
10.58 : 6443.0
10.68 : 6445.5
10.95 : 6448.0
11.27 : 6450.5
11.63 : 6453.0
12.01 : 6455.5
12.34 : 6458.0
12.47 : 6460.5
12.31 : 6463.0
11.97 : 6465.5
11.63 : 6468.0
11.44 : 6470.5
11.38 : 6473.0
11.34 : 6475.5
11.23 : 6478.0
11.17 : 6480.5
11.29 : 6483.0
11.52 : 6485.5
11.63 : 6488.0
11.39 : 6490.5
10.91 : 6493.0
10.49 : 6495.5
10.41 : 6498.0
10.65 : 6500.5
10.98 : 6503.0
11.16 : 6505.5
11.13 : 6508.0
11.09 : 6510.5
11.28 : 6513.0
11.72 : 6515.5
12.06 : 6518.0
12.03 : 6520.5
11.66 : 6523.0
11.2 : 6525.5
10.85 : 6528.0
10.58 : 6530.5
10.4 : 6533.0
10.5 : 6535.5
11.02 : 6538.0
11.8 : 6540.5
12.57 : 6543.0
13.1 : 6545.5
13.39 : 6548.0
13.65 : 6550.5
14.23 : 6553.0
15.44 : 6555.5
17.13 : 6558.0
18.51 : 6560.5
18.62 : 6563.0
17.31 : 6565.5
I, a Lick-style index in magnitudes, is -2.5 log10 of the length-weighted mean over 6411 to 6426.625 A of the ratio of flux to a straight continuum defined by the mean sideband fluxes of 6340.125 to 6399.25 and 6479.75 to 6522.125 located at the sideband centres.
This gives -0.06 mag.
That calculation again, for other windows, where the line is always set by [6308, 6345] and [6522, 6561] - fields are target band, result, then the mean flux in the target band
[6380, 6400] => 0.06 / 11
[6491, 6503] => 0.16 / 10.7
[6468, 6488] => 0.08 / 11.4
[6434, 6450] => 0.10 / 10.9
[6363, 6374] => -0.04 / 11.9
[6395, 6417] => 0.09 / 10.8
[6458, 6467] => -0.01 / 12.2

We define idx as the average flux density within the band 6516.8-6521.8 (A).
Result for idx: 12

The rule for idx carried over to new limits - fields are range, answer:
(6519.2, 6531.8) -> 11.3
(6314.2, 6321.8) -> 10.3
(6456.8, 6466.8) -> 12.3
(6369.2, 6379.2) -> 12.4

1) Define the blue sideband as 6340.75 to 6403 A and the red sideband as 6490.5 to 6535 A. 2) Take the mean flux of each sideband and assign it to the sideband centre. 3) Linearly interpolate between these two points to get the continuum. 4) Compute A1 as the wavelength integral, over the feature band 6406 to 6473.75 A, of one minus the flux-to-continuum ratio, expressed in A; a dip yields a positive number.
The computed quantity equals -2.5 A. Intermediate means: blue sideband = 11.3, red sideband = 11.1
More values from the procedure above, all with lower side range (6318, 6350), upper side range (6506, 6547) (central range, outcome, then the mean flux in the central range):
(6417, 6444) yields -0.4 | 11.6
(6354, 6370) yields -0.1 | 11.5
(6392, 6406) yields 1.6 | 10.1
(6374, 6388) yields -1.0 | 12.2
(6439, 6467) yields -0.3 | 11.5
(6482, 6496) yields 0.2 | 11.2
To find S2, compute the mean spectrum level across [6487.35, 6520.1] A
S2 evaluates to 11.2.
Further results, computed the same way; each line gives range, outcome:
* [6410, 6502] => 11.5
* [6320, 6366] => 11.4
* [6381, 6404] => 10.8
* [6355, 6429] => 11.5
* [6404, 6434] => 11.7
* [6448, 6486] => 11.6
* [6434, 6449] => 10.9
